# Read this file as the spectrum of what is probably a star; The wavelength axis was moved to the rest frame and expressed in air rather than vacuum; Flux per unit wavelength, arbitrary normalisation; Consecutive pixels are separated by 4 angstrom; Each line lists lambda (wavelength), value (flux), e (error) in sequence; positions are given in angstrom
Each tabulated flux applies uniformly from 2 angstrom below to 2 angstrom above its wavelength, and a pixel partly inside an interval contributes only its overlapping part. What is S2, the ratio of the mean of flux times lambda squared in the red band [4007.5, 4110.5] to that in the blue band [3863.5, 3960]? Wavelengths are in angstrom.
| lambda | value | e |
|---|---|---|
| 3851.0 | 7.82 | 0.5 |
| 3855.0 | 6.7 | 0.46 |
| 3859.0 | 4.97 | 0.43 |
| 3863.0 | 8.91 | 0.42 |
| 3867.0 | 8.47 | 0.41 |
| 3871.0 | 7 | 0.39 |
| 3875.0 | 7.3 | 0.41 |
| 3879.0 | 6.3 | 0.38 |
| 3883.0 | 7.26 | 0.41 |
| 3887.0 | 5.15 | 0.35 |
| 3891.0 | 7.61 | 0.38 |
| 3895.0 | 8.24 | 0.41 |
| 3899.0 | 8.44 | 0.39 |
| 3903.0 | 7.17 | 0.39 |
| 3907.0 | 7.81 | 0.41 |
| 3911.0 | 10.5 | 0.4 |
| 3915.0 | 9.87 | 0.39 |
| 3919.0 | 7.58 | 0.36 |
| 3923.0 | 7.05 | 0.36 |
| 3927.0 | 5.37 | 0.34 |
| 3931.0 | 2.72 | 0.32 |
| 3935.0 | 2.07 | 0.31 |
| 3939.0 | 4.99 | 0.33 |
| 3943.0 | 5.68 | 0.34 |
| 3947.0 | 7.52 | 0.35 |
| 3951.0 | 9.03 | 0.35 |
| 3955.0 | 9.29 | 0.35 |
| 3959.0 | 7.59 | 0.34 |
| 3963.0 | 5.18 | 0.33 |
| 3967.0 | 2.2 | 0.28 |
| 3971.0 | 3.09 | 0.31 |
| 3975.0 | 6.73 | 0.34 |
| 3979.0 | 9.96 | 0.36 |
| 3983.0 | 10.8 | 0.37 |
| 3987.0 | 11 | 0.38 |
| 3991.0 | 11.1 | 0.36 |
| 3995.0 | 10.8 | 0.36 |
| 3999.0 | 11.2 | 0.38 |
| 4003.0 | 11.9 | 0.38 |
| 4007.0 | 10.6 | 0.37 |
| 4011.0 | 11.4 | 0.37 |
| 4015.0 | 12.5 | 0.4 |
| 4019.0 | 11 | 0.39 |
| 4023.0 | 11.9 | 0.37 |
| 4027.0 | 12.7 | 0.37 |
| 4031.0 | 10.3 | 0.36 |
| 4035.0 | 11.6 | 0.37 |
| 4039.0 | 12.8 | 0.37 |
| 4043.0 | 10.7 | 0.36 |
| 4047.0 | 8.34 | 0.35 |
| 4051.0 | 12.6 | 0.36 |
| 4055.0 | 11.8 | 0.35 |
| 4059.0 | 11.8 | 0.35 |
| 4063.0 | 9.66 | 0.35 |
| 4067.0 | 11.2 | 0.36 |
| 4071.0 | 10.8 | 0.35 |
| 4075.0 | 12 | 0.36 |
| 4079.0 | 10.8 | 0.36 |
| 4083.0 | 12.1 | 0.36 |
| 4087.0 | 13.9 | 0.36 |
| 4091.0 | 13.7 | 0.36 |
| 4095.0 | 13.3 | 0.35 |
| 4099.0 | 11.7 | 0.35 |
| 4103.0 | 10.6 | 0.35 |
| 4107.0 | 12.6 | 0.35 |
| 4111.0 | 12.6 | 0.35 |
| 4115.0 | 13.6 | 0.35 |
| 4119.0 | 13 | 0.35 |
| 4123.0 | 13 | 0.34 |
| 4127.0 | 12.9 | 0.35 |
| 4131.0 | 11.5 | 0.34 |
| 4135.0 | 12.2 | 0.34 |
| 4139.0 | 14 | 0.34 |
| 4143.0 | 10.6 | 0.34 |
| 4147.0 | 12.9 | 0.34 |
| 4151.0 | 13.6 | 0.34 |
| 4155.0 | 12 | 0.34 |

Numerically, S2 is 1.77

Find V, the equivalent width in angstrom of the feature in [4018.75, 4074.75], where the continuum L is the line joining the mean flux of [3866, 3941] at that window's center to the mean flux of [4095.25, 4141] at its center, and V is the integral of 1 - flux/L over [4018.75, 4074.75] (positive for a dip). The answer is -3.30 angstrom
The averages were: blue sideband 6.87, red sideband 12.5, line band 11.3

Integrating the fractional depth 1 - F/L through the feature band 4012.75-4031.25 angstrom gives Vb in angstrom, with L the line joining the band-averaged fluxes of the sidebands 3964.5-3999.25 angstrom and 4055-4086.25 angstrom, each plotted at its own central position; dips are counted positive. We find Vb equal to -4.0 angstrom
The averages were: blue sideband 8.36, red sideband 11.3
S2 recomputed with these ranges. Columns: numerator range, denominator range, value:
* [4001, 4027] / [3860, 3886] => 1.70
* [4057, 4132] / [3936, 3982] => 2.01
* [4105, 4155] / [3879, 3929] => 1.86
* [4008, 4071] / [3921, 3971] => 2.11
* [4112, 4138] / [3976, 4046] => 1.20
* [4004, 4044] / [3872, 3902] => 1.73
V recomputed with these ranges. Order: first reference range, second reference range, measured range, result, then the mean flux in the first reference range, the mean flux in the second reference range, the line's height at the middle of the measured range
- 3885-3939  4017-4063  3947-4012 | 3.5 angstrom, 6.82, 11.3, 9.2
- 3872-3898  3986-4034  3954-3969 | 5.9 angstrom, 7.03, 11.4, 9.69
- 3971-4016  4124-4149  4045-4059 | 0.2 angstrom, 10.3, 12.4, 11.2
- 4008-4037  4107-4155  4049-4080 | 1.7 angstrom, 11.6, 12.7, 12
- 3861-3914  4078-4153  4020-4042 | -2.0 angstrom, 7.75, 12.6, 10.8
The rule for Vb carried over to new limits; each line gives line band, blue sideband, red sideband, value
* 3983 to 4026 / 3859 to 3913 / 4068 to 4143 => -4.88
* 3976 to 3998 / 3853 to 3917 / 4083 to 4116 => -1.19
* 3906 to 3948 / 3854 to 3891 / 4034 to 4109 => 8.98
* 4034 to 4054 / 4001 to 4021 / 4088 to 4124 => 1.15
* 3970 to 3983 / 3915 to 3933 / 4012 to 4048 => 1.93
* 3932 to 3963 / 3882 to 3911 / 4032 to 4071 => 8.56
